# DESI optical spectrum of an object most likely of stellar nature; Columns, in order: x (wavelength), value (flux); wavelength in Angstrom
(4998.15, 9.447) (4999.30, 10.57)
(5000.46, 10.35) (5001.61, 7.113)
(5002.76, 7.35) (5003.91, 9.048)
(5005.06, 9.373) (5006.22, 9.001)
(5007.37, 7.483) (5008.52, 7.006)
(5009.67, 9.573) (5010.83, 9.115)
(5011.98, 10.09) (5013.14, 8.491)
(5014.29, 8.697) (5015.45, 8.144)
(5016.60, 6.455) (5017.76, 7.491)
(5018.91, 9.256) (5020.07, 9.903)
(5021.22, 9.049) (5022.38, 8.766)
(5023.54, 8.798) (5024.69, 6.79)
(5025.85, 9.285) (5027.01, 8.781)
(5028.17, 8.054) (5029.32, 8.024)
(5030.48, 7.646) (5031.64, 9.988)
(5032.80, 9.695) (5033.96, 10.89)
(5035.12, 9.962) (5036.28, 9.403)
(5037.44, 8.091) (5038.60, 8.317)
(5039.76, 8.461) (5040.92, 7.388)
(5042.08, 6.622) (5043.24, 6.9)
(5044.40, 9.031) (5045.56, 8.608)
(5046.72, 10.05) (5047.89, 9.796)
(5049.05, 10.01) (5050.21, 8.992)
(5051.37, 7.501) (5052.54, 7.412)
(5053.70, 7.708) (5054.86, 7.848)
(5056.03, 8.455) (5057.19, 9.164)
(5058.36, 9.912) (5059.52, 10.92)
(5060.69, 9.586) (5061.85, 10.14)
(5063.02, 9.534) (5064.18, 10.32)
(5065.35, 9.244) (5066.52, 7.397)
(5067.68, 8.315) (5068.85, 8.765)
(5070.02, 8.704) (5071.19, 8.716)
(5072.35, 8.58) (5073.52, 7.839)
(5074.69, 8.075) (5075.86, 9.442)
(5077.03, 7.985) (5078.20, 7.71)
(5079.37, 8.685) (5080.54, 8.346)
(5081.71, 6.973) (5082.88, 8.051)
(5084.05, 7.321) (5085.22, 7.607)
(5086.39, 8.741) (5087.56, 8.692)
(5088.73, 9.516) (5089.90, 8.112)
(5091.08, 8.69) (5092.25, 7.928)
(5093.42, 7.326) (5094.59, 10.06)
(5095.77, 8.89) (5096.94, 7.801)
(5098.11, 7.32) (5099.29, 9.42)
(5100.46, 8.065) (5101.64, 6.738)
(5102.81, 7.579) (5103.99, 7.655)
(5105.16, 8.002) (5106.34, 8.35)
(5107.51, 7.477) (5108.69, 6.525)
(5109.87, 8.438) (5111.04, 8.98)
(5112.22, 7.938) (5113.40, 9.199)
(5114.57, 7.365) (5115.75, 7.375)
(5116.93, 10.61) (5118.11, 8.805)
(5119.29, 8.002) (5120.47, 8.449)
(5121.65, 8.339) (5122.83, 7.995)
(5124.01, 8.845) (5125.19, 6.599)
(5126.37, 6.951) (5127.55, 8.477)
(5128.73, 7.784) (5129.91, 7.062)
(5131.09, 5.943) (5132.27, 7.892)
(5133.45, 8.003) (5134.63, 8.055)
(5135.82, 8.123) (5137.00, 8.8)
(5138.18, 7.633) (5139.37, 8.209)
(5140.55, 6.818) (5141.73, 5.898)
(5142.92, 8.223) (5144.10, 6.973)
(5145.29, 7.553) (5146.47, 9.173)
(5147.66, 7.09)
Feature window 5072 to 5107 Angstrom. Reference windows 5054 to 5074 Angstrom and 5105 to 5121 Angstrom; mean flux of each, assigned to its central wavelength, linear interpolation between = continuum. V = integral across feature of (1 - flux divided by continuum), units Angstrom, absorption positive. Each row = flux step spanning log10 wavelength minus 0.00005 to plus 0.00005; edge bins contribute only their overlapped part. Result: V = 1.8 Angstrom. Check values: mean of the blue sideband 9.01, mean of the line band 8.18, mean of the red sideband 8.25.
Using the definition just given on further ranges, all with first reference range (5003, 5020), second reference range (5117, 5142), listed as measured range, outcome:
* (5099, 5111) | 0.2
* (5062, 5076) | -1.0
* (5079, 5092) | -0.2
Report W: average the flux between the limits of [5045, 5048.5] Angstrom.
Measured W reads 9.49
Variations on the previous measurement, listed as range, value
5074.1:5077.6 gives 8.49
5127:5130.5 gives 7.77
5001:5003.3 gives 7.29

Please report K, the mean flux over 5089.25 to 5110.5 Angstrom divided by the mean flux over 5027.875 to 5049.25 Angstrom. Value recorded 0.91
